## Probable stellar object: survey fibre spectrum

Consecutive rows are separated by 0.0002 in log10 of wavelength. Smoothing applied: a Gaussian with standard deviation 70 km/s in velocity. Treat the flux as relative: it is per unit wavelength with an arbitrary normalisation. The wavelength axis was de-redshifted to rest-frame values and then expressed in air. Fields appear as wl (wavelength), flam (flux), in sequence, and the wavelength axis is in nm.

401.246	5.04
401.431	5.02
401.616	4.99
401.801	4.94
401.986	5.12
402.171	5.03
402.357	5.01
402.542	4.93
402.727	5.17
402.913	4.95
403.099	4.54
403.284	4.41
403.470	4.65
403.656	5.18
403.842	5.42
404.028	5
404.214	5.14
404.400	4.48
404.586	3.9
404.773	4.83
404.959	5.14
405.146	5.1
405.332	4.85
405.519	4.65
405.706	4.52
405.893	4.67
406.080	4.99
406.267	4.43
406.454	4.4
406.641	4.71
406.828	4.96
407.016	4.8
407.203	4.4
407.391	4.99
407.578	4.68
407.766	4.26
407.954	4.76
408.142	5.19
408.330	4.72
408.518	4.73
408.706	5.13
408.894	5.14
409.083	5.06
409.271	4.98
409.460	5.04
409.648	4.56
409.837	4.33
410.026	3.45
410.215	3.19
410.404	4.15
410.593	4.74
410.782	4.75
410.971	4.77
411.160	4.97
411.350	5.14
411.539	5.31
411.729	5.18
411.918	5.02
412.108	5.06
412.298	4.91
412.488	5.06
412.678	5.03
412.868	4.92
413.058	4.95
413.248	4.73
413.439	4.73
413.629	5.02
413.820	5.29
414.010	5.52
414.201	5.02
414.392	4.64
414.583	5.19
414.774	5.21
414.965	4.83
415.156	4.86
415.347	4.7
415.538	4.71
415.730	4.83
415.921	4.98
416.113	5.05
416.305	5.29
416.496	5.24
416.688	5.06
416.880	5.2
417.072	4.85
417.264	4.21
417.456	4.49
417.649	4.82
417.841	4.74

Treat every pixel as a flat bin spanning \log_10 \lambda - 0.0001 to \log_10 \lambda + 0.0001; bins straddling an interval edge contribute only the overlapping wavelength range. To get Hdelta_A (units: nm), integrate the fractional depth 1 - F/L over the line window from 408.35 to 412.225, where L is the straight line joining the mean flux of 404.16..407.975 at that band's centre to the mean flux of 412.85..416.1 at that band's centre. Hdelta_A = 0.070 nm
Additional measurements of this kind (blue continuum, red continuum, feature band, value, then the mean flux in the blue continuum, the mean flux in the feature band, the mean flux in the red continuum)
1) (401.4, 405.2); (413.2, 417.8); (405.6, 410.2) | 0.22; 4.9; 4.68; 4.94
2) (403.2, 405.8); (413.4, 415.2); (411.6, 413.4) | 0.01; 4.81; 4.98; 5.05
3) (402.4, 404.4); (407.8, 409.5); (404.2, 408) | 0.19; 4.92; 4.69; 4.94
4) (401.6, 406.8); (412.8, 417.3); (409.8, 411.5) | 0.17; 4.83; 4.42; 4.97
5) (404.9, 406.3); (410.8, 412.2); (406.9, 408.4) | 0.05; 4.8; 4.73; 5.05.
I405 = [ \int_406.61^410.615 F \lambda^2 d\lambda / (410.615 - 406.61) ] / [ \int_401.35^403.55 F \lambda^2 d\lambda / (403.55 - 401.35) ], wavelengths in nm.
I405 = 0.97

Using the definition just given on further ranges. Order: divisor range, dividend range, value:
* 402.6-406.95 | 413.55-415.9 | 1.09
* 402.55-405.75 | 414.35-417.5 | 1.08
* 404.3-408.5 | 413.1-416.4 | 1.10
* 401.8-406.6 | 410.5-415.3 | 1.08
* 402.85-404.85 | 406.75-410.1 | 1.02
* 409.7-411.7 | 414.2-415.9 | 1.11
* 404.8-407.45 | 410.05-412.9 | 1.03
